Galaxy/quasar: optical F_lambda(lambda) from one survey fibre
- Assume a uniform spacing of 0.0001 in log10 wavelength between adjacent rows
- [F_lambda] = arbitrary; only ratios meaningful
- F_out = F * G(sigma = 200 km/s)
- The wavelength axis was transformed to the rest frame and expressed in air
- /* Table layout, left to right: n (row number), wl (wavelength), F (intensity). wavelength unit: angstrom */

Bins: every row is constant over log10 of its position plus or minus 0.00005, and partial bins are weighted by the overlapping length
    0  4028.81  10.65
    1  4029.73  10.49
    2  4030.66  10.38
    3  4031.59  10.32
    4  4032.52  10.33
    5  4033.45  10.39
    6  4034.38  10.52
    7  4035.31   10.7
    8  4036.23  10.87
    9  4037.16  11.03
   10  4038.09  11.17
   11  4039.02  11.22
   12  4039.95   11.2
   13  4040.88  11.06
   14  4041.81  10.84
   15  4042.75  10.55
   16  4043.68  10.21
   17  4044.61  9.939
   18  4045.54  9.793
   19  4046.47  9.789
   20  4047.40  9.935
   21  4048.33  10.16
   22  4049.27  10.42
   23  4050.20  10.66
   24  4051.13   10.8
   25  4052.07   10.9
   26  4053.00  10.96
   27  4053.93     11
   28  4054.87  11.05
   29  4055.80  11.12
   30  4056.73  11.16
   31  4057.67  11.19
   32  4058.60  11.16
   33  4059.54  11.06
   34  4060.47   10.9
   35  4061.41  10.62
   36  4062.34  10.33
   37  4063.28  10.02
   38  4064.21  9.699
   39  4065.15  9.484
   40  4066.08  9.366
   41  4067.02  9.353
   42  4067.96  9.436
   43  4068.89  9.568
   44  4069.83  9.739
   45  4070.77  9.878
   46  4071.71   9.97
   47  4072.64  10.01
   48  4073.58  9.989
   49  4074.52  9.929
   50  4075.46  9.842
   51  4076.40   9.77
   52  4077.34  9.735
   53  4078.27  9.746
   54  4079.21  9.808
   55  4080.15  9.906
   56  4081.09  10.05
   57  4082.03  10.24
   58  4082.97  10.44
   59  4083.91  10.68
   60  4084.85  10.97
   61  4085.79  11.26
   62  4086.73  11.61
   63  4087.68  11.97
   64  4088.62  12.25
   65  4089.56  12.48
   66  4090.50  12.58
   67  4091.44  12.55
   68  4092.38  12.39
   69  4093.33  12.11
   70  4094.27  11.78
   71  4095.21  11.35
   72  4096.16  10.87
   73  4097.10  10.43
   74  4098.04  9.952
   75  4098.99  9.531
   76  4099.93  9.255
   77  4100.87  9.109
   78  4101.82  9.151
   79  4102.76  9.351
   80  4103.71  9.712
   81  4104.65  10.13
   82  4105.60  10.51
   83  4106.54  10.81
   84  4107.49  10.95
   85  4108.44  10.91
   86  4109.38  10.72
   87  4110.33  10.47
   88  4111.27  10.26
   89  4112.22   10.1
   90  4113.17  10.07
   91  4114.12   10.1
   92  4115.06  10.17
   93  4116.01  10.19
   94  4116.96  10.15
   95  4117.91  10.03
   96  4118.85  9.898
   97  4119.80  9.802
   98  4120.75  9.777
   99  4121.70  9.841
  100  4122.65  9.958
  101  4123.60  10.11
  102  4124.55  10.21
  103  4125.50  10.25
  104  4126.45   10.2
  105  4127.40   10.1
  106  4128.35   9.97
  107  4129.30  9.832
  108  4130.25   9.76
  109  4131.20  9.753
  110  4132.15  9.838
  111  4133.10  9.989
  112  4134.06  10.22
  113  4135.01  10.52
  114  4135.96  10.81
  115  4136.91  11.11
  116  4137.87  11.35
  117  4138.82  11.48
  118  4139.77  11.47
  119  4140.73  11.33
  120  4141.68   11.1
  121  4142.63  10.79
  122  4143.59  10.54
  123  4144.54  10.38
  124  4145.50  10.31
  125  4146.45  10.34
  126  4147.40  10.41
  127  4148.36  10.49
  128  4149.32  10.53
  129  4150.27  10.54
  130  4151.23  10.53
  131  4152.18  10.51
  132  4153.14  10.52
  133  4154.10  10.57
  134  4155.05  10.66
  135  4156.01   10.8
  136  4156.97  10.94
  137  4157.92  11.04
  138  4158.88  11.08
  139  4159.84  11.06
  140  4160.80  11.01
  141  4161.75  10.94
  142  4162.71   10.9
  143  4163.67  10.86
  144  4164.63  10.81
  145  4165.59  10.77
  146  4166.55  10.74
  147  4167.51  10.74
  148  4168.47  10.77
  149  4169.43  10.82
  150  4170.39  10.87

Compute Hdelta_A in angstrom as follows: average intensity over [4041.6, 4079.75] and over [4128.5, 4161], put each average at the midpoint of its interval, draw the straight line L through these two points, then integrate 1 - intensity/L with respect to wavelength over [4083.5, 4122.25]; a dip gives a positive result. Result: -0.8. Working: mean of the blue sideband 10.2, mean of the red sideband 10.6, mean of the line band 10.6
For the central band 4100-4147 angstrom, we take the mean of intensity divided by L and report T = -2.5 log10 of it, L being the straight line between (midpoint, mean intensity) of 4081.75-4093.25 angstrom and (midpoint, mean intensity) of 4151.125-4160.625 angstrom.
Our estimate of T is 0.09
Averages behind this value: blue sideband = 11.7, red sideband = 10.8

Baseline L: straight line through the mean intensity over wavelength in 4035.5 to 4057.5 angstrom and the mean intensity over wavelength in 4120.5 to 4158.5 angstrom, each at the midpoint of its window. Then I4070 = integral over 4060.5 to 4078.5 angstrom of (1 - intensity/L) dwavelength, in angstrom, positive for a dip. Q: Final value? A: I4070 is 1.4 angstrom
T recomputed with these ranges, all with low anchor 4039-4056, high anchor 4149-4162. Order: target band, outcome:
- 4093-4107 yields 0.044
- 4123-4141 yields 0.032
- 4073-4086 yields 0.052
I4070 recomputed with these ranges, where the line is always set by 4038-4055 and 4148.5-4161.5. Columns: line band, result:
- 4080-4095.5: -1.21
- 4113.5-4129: 0.95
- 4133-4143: -0.22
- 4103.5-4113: 0.19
